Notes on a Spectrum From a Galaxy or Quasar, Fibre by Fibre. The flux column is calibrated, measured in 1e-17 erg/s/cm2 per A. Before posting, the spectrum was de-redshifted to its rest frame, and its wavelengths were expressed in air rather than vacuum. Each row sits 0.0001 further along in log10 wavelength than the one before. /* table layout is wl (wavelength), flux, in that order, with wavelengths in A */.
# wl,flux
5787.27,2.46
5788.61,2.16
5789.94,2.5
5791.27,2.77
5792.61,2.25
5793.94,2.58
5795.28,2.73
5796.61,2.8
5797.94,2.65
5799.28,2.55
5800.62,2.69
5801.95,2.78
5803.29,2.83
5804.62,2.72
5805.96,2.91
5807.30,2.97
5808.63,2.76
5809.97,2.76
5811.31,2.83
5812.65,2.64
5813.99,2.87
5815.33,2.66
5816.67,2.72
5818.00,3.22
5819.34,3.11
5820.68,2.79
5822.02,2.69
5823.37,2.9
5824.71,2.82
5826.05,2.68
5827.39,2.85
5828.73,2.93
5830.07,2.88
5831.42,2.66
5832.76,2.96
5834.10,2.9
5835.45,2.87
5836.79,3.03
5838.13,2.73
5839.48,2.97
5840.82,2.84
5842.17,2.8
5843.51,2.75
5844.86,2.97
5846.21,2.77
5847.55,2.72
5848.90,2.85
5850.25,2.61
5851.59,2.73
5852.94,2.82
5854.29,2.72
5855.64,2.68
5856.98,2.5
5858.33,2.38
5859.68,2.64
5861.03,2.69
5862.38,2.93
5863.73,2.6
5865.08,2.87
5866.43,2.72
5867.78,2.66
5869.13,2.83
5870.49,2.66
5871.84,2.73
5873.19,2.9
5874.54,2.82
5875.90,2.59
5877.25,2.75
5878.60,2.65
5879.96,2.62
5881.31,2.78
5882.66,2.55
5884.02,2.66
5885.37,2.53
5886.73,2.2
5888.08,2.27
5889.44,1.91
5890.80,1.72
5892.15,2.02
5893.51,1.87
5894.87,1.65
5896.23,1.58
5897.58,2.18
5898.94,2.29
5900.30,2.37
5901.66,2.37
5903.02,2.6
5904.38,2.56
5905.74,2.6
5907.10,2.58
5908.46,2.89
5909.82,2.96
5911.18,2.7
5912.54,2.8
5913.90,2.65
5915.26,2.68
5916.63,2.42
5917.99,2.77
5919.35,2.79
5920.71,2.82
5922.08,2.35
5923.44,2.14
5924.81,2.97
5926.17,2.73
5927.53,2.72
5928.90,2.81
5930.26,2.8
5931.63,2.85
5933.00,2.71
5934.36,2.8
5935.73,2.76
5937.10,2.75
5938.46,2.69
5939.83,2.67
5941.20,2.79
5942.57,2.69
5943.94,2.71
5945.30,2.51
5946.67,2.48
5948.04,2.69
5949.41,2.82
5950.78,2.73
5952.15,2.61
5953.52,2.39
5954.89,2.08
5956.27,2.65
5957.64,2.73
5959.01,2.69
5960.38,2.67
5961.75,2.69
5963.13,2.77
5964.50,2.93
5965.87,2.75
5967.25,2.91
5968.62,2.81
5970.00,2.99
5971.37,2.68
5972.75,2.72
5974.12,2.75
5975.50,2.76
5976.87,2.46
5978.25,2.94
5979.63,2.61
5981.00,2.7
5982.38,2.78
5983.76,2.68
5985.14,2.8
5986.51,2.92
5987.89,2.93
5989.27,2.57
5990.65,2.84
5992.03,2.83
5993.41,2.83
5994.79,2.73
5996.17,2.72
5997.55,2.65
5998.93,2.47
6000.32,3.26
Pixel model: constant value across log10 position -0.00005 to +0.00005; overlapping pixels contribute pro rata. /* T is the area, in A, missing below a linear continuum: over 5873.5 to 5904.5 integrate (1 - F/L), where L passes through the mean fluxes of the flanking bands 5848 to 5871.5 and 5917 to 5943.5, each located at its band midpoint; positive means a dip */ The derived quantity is 4.3 A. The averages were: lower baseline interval 2.7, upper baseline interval 2.71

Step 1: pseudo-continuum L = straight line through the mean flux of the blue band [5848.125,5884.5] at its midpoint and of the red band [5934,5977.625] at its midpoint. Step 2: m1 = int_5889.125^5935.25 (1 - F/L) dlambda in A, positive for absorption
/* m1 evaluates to 3.4 A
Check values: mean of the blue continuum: 2.7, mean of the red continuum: 2.69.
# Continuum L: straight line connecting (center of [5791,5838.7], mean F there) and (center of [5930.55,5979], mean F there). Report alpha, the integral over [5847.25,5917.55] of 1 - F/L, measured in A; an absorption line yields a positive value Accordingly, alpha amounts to 5.4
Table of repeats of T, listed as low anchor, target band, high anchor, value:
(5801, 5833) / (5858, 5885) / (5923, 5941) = 0.8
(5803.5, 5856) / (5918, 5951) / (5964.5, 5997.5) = 1.0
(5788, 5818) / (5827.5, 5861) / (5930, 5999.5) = -0.9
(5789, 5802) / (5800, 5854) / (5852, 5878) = -3.4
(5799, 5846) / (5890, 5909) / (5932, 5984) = 3.6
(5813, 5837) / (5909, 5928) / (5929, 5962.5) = 0.2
